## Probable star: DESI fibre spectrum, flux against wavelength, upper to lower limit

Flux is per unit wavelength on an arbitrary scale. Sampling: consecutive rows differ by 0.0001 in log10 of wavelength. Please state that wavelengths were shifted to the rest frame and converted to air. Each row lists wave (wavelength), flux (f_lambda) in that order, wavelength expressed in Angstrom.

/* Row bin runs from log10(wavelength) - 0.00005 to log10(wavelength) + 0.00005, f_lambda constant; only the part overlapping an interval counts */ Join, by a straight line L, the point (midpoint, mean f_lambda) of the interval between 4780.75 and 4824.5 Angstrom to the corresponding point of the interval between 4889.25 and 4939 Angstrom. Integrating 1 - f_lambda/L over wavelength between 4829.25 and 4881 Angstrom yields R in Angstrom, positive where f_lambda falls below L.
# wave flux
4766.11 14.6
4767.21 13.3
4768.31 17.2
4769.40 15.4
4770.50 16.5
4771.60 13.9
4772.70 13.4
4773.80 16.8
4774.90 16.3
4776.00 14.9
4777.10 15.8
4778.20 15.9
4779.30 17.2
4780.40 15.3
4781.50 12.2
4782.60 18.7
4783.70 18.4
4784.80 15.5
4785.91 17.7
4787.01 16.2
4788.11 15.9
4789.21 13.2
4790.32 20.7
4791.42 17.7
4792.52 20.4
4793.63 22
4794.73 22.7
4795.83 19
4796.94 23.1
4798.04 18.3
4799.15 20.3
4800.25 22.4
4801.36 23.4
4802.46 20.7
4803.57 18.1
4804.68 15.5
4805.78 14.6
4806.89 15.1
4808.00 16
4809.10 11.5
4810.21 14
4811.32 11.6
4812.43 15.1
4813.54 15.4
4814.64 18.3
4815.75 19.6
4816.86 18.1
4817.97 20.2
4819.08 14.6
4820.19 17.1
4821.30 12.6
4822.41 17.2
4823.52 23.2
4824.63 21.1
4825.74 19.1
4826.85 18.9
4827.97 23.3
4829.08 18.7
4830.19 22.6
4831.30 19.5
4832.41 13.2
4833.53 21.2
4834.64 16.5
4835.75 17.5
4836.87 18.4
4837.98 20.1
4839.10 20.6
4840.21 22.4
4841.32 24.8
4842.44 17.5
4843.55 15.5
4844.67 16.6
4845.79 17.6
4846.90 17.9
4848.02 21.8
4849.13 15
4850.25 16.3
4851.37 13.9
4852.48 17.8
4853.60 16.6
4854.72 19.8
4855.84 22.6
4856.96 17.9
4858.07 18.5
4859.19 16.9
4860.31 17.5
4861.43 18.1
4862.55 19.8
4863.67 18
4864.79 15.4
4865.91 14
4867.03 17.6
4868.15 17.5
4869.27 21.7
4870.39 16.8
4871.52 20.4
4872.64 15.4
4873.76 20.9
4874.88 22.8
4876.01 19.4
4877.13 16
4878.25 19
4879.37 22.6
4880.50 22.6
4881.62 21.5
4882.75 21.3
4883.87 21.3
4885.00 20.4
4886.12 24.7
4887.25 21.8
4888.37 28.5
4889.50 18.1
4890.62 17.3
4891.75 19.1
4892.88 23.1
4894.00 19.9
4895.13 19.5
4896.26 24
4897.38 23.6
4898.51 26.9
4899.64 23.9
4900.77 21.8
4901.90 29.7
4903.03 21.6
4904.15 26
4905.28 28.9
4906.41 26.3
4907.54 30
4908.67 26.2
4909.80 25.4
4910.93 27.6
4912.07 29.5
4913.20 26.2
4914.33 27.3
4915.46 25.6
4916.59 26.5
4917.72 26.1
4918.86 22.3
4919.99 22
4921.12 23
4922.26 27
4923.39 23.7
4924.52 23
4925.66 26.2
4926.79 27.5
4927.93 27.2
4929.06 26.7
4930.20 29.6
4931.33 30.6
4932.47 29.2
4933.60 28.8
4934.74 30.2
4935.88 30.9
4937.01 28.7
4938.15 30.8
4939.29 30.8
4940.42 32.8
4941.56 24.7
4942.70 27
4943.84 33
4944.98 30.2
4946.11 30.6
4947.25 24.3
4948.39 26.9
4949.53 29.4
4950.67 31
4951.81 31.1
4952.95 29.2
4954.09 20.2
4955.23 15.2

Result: 6.8 Angstrom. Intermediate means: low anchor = 17.6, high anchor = 25.7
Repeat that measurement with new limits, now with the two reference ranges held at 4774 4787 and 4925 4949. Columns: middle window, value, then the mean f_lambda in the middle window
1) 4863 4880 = 3.65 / 18.5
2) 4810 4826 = 1.73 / 17.2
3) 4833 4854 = 2.90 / 18.3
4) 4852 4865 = 2.41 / 18.3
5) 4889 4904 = 1.94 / 22.3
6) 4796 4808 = -0.74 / 19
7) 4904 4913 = -0.32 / 27.5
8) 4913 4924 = 0.98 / 24.9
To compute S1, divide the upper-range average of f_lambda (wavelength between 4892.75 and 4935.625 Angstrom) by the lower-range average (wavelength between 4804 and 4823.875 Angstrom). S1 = 1.6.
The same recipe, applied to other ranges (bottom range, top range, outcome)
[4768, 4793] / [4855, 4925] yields 1.36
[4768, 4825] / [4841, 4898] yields 1.12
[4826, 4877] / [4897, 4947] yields 1.47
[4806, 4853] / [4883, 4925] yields 1.36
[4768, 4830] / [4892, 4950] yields 1.53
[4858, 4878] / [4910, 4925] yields 1.40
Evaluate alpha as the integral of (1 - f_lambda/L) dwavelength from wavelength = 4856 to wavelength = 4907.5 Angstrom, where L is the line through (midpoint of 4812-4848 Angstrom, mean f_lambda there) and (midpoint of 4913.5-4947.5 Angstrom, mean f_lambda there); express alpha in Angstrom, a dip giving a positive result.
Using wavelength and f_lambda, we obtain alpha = 5.2 Angstrom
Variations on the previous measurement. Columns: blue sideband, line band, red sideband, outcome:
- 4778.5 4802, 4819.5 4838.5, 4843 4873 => -0.78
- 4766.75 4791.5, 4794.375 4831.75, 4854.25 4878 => -2.87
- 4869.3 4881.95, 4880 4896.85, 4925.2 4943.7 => 0.17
